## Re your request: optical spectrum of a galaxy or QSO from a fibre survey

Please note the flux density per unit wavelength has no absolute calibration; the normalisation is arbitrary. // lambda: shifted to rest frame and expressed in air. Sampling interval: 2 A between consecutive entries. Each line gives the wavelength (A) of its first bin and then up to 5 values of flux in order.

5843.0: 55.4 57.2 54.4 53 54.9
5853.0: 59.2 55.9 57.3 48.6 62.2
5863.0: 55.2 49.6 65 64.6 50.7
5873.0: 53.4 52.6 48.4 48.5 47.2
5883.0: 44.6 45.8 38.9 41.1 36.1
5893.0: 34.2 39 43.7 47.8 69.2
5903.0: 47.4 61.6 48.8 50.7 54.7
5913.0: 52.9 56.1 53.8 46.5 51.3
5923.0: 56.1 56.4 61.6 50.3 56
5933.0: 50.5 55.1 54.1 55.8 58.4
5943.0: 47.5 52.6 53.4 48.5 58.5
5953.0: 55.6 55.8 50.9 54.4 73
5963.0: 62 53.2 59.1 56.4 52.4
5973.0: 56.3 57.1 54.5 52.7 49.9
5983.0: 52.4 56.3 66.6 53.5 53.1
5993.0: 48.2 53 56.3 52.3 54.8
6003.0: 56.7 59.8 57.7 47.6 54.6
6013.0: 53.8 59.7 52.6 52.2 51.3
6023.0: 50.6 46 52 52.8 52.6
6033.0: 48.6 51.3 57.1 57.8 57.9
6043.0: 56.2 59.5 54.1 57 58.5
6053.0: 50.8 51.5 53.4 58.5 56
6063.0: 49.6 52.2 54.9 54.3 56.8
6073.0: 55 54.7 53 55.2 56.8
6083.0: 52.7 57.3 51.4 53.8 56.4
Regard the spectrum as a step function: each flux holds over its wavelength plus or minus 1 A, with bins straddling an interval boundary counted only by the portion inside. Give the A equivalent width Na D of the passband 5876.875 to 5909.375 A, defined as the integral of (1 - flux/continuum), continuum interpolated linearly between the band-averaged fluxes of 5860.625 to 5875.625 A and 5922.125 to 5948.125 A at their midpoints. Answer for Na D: 5.36 A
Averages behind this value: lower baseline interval 56.5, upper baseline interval 54.4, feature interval 46.5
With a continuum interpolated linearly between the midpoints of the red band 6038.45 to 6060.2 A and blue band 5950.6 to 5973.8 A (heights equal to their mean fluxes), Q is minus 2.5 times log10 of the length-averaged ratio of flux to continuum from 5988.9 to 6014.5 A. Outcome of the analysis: 0.05 mag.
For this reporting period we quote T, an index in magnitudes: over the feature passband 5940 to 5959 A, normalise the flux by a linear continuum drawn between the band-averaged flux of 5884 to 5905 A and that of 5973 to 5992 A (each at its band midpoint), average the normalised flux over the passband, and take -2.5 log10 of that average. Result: -0.04 mag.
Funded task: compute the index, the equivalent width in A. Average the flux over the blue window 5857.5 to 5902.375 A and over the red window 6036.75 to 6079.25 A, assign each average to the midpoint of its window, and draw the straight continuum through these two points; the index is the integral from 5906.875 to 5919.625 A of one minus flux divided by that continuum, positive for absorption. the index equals -0.5 A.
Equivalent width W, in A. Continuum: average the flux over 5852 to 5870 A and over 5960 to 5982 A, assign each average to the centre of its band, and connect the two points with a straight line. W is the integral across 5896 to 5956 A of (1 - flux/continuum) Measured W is 3.67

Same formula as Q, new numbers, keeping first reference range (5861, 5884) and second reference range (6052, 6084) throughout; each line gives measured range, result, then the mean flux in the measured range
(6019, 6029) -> 0.07 mag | 50.5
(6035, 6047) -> -0.06 mag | 56.9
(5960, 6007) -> -0.05 mag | 56.1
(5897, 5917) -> -0.01 mag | 53.8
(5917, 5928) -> -0.02 mag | 54.3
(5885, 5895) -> 0.35 mag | 38.5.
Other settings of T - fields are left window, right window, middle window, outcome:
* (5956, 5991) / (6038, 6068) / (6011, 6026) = 0.065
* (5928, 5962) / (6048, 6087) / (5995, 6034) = 0.028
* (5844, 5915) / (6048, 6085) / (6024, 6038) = 0.051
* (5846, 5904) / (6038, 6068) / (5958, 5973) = -0.108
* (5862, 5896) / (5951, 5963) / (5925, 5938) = 0.003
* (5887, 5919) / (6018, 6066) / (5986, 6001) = -0.057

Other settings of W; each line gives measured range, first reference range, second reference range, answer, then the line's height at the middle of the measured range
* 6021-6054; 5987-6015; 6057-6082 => 0.5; 54.7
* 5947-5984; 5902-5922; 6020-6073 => -1.9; 53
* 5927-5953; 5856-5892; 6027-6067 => -0.9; 52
